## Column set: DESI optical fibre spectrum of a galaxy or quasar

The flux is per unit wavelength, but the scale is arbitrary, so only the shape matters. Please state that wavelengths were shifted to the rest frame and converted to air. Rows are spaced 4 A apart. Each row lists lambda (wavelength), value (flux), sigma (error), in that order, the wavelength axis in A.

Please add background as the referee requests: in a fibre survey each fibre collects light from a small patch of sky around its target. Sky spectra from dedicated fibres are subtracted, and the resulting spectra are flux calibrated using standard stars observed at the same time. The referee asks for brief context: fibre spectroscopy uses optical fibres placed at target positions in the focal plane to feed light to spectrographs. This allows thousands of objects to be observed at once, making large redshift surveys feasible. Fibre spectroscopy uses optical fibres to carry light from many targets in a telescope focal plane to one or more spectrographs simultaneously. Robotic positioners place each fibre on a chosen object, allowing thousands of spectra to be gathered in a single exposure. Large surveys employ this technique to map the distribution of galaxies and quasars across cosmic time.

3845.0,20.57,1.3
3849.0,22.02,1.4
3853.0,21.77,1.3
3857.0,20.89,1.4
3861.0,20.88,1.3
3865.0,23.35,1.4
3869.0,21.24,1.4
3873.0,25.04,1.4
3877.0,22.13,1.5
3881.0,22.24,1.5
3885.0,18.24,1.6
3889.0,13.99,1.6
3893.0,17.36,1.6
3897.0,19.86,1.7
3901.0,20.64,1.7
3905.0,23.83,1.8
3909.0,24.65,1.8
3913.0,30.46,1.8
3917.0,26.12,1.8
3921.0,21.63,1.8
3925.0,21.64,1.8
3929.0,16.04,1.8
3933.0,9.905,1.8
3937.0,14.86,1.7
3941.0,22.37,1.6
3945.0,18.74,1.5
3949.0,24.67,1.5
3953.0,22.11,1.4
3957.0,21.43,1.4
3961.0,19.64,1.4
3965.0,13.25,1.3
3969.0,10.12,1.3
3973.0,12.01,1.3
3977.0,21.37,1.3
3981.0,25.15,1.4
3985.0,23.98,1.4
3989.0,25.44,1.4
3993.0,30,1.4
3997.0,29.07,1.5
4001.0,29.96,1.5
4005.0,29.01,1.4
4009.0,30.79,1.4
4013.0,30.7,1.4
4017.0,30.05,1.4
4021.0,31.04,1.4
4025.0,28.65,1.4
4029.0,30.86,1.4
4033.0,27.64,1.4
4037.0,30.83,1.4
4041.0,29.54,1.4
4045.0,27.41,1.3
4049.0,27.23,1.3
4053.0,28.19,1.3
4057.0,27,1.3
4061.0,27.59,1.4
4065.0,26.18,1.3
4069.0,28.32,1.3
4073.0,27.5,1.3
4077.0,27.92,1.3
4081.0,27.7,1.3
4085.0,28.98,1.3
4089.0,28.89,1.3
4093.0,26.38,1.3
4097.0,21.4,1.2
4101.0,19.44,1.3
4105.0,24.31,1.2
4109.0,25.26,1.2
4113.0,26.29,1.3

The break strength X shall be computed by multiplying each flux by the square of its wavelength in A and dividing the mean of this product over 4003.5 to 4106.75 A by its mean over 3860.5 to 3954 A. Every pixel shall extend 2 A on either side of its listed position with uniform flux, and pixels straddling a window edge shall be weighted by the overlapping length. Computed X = 1.43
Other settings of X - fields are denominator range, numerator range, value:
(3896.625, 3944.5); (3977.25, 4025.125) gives 1.41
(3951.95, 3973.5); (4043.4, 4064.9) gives 1.74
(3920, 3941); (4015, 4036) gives 1.82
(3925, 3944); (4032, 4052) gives 1.82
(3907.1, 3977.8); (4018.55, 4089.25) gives 1.55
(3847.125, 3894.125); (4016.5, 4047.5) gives 1.53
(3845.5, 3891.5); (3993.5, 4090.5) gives 1.50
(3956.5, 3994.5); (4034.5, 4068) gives 1.45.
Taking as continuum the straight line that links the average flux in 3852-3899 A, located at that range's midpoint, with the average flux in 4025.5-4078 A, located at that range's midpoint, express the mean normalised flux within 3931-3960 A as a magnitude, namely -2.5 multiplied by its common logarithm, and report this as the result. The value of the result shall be 0.23 mag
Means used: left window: 20.6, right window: 28.2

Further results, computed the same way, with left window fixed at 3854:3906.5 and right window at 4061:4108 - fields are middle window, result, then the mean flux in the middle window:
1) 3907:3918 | -0.249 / 27.2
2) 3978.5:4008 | -0.160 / 27.5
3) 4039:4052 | -0.121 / 28.1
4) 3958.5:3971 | 0.489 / 14.6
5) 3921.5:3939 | 0.338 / 16.1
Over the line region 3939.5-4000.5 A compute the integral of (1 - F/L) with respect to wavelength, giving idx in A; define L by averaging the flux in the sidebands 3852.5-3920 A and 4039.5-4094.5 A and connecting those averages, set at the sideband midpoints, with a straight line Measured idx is 7.88 A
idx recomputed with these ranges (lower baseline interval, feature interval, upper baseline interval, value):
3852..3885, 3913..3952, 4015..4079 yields 6.58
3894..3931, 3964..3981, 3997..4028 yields 7.27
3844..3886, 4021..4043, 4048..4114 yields -3.75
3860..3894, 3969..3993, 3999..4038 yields 5.43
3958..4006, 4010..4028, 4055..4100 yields -4.59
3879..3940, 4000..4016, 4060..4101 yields -4.15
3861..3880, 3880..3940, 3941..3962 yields 5.46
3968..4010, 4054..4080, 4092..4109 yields -4.51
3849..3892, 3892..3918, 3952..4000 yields -2.88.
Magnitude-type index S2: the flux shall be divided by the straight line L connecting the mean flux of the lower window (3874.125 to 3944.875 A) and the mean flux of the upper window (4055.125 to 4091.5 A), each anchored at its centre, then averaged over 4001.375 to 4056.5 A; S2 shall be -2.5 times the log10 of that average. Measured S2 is -0.14 mag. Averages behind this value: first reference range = 20.4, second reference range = 27.8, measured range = 29.3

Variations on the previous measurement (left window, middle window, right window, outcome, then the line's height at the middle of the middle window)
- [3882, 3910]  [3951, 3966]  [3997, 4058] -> 0.235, 24.3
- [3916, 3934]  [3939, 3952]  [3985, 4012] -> -0.004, 21.8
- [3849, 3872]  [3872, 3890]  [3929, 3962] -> 0.039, 21.1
